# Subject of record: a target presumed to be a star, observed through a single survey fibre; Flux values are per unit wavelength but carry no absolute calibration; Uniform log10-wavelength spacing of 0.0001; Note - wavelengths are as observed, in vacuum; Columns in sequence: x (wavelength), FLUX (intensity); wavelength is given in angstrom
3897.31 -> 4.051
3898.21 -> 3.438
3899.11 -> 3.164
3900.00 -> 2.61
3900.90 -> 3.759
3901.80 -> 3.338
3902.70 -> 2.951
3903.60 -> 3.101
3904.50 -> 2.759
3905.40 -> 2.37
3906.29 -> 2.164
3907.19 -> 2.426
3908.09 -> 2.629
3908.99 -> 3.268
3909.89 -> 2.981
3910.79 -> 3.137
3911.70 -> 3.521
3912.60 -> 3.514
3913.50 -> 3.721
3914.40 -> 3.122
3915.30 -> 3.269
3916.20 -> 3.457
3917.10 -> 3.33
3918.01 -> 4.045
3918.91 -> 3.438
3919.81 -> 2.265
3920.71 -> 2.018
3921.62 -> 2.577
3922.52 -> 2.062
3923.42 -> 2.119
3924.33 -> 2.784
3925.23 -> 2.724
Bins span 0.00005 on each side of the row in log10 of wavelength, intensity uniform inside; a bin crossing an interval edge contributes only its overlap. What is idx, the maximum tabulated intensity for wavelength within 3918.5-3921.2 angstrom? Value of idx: 3.438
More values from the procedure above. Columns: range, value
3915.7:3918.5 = 4.045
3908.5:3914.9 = 3.721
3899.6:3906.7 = 3.759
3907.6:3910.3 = 3.268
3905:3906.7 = 2.37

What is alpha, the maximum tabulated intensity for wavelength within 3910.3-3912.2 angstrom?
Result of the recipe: 3.521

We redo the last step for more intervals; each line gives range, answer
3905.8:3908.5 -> 2.629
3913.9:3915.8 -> 3.269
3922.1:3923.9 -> 2.119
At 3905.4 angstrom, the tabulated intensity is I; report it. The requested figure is 2.37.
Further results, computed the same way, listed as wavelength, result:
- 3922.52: 2.062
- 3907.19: 2.426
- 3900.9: 3.759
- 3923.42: 2.119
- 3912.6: 3.514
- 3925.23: 2.724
